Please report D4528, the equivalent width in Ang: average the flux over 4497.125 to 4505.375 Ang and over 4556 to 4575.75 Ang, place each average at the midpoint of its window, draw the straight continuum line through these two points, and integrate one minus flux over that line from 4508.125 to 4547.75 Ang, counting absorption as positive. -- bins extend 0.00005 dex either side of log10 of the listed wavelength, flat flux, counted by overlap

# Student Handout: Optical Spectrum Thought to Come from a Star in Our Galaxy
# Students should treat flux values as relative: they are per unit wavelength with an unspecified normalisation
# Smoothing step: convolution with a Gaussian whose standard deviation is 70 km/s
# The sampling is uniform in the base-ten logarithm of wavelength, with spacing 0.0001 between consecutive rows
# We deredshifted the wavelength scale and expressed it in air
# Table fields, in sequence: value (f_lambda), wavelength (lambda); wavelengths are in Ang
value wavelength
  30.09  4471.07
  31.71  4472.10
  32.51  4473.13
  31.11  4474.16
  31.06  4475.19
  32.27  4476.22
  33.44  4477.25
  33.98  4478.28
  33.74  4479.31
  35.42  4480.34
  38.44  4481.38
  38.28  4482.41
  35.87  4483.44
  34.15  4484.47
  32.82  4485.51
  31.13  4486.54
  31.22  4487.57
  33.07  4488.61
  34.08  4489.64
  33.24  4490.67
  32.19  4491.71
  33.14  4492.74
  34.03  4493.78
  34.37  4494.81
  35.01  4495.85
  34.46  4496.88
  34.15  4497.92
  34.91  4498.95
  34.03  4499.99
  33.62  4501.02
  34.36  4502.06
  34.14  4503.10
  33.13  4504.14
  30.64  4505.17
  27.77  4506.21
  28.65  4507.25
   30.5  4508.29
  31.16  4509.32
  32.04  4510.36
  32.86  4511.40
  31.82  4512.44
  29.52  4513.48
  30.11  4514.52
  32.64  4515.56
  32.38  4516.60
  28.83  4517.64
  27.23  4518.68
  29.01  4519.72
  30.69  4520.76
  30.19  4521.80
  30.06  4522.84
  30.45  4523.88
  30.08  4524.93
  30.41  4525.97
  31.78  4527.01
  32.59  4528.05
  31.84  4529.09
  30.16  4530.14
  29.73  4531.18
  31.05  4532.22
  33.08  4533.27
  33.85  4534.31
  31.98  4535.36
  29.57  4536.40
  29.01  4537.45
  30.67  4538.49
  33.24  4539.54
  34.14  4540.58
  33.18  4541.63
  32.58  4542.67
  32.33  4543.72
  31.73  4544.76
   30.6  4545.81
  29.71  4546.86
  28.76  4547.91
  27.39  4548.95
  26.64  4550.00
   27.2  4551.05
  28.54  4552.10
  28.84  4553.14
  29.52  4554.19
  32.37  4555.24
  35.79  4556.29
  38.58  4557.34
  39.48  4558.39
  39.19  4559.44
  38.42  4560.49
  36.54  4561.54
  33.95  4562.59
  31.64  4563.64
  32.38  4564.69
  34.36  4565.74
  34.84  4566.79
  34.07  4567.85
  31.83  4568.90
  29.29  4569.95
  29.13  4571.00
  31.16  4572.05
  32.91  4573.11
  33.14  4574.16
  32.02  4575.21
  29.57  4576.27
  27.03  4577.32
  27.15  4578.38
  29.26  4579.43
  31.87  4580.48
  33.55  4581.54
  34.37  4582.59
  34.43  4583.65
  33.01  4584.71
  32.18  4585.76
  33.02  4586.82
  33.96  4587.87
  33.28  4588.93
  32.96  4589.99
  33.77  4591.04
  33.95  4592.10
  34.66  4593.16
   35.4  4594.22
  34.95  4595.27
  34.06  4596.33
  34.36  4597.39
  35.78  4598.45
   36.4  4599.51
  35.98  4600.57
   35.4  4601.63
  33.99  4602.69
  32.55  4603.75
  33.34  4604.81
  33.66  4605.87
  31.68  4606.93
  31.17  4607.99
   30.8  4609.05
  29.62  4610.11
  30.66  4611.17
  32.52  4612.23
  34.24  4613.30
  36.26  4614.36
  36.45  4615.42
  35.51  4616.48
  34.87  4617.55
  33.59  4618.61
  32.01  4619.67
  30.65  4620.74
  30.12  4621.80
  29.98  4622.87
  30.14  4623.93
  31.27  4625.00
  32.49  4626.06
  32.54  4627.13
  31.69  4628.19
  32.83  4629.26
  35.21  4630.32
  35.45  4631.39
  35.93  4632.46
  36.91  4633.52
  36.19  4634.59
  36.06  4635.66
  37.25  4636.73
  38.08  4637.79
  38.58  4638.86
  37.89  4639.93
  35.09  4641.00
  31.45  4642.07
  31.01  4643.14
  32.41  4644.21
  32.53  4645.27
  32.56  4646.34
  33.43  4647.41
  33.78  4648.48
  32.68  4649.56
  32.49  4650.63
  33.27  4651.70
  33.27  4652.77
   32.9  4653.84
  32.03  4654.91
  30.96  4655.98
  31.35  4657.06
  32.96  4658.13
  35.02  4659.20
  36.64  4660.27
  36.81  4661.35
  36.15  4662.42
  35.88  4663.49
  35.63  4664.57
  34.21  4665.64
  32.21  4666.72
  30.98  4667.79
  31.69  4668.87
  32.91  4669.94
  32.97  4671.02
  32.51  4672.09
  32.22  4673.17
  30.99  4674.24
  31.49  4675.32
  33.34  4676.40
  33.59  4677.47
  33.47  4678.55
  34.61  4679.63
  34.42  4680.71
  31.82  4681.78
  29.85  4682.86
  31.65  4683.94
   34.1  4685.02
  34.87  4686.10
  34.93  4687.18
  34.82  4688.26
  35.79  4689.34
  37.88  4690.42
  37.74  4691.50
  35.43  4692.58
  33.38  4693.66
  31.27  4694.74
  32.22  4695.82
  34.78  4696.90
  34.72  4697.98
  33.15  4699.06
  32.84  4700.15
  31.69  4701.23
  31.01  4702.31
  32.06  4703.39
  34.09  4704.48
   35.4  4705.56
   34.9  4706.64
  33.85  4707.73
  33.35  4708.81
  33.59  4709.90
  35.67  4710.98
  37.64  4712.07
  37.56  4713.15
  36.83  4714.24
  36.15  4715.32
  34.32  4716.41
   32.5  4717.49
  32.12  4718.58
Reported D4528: 3.3 Ang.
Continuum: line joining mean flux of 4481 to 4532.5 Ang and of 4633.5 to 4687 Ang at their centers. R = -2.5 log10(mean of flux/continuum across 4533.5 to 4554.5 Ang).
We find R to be 0.07 mag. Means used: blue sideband 32.1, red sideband 33.7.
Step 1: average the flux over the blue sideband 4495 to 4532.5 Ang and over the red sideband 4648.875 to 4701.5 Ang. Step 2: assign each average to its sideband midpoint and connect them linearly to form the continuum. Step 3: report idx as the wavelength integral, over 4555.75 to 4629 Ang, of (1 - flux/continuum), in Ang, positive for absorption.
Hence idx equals -1.6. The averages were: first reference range 31.5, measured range 33.2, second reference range 33.5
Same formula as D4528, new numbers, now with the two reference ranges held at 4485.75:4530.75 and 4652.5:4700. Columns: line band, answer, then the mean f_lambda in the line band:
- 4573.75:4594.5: 0.15 Ang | 32.4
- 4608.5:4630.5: 0.34 Ang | 32.5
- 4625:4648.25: -0.89 Ang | 34.5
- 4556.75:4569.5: -1.18 Ang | 35.4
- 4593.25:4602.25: -0.68 Ang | 35.2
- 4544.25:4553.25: 0.96 Ang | 28.8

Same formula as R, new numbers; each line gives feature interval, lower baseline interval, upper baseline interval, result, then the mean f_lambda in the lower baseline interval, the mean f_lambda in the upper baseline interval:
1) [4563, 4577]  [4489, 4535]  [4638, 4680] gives 0.017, 31.8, 33.5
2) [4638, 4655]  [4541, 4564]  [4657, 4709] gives -0.008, 32.4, 33.7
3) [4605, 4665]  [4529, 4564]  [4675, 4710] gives -0.017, 32.1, 33.7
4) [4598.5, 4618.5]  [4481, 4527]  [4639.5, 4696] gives -0.020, 32.3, 33.5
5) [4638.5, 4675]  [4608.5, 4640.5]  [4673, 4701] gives 0.011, 33.9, 33.7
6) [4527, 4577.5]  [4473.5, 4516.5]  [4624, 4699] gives 0.041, 33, 33.8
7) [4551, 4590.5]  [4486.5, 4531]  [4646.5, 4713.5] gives -0.008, 31.8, 33.7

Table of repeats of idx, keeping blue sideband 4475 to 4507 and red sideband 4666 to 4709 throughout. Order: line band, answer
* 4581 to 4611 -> -0.12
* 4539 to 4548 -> 0.43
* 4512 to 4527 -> 1.47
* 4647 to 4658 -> 0.26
